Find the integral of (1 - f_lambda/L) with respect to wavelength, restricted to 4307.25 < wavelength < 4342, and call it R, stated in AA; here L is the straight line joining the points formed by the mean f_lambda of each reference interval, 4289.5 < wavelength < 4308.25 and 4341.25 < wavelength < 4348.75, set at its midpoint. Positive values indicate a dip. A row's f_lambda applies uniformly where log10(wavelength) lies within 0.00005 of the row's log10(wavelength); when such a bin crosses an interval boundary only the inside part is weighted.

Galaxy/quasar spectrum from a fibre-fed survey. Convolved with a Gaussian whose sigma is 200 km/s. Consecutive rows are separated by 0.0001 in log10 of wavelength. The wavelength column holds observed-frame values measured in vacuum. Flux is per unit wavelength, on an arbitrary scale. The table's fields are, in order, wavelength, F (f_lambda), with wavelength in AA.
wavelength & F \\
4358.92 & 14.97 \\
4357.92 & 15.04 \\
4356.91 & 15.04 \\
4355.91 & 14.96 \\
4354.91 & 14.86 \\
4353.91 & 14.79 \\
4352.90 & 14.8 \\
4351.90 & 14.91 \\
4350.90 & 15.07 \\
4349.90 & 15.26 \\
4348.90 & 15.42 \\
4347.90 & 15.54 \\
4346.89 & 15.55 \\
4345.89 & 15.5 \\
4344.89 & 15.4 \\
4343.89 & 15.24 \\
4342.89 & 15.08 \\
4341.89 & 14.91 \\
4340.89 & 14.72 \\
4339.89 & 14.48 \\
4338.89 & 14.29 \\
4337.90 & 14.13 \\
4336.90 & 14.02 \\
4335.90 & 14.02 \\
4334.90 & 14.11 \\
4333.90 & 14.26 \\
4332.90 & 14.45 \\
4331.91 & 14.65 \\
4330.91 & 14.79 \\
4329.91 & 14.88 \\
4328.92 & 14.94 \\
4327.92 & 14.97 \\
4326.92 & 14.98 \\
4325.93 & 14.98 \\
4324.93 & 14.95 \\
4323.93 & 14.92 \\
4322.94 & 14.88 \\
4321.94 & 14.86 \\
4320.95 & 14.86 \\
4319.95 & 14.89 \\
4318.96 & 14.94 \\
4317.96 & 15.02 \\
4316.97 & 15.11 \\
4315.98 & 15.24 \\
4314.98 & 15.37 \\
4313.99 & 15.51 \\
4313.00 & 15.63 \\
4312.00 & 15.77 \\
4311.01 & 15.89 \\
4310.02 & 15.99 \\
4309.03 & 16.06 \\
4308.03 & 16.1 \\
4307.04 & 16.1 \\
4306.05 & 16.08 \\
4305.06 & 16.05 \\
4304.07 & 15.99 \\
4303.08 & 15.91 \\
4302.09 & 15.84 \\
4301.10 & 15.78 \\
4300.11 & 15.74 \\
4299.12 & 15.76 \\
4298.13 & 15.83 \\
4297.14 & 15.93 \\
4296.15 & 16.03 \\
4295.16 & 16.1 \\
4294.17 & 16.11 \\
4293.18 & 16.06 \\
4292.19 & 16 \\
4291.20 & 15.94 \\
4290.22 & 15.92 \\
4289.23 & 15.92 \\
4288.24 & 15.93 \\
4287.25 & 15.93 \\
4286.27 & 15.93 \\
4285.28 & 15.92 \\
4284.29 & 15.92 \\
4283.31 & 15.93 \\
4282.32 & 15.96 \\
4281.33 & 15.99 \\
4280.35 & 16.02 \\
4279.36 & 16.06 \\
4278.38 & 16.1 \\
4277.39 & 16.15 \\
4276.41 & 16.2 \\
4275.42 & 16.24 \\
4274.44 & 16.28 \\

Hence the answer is 1.4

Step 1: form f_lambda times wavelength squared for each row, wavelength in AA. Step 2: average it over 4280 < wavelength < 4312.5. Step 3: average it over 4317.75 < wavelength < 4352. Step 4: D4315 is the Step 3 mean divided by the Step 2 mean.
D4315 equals 0.9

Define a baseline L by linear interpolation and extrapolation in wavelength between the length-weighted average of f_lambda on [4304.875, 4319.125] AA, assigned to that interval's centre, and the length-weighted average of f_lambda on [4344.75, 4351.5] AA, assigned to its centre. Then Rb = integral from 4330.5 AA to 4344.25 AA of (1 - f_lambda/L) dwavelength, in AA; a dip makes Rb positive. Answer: 0.86 AA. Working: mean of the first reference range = 15.7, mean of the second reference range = 15.4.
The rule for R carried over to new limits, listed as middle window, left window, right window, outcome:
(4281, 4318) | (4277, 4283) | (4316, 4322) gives -0.84 AA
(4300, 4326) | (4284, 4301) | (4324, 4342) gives -0.43 AA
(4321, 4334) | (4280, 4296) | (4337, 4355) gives 0.40 AA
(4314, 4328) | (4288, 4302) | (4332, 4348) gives 0.19 AA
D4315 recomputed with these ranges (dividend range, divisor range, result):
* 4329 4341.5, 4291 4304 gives 0.92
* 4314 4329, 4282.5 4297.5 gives 0.95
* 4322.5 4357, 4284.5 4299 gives 0.95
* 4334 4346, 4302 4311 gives 0.93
